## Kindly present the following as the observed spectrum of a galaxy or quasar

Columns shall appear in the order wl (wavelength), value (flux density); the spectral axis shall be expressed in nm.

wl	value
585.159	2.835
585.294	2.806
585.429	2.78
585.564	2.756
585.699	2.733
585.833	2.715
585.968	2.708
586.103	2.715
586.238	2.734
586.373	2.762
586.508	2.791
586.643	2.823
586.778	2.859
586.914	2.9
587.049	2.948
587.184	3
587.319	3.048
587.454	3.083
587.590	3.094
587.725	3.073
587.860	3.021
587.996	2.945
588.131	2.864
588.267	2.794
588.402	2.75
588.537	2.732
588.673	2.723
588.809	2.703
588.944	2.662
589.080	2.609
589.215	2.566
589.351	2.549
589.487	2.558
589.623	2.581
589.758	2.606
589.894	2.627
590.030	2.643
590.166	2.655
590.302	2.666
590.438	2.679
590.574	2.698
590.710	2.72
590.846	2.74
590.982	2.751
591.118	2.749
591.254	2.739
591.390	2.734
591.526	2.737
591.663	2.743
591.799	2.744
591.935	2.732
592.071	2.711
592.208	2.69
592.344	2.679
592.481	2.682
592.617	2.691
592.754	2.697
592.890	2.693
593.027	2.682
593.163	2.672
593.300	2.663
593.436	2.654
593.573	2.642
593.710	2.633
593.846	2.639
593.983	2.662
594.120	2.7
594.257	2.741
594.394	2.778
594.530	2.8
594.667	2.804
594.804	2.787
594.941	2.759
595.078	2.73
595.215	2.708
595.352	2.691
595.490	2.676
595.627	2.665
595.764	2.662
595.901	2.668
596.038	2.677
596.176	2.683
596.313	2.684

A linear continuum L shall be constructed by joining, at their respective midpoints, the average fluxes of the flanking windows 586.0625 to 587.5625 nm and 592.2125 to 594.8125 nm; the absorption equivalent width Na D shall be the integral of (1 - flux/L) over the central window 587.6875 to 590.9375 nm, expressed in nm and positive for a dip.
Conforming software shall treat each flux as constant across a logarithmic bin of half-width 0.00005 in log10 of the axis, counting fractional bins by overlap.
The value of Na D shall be 0.12 nm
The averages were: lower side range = 2.89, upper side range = 2.7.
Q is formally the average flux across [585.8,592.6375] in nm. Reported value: 2.76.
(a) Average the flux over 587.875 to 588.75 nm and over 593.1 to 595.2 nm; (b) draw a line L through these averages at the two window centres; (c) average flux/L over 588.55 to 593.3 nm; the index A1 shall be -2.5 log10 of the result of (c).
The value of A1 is 0.03 mag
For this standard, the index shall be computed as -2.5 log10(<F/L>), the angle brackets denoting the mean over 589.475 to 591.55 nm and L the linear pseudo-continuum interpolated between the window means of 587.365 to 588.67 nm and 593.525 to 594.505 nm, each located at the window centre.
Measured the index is 0.06 mag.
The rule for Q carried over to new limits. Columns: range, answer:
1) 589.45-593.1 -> 2.69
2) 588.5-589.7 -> 2.63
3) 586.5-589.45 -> 2.84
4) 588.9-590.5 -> 2.62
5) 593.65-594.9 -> 2.73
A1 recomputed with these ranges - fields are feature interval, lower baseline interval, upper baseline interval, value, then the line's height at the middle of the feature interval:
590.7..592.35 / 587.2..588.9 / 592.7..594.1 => 0.01 mag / 2.75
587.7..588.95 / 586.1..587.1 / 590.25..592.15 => -0.02 mag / 2.78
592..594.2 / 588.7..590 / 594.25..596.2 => 0.00 mag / 2.68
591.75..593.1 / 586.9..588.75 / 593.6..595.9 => 0.03 mag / 2.78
